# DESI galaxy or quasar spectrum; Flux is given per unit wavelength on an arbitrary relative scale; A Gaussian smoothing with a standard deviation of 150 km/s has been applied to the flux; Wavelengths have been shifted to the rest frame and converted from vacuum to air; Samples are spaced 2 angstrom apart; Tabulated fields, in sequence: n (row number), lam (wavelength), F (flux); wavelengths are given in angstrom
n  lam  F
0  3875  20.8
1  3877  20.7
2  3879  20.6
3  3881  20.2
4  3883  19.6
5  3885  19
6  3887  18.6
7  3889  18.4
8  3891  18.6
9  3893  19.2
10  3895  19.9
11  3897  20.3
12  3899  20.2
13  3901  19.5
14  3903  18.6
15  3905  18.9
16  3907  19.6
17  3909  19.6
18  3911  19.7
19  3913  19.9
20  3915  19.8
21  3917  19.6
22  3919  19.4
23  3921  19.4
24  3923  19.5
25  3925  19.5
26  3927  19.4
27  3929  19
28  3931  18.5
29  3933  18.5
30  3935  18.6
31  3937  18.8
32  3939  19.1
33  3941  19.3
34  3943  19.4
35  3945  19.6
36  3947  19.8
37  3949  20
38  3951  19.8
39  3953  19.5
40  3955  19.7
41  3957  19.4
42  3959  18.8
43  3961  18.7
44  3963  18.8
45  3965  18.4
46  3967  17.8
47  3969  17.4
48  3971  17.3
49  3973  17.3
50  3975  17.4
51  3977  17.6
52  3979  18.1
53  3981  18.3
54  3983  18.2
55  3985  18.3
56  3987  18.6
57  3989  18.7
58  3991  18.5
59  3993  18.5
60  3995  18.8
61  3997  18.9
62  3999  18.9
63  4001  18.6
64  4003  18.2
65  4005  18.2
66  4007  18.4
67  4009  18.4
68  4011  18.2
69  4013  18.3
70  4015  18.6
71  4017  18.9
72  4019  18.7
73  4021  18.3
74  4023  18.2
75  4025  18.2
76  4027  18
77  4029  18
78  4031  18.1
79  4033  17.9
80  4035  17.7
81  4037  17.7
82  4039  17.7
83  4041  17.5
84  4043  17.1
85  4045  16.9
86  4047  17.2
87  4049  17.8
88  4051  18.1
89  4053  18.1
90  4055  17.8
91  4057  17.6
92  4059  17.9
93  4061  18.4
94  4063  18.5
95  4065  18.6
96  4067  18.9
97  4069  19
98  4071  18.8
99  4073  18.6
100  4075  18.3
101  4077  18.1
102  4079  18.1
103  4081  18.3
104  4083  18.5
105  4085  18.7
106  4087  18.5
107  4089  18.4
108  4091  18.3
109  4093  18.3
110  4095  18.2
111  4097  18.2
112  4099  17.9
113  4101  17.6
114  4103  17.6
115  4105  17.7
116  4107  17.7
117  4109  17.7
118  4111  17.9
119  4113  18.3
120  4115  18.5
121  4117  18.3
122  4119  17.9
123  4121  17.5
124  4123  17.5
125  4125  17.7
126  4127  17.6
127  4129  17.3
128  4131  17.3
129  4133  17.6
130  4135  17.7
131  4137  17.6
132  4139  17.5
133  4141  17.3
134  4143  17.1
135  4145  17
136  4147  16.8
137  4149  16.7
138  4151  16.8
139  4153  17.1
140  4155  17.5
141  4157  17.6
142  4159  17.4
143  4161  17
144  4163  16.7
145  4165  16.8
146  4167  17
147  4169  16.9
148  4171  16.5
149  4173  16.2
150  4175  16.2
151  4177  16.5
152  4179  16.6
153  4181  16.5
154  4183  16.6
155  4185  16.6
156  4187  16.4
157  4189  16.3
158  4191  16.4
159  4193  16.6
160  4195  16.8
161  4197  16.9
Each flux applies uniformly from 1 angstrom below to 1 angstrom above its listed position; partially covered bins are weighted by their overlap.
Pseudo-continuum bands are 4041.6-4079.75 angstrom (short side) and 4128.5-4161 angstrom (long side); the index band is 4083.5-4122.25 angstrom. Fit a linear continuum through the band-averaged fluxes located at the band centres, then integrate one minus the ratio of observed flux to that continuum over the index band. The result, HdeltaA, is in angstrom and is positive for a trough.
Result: -0.9 angstrom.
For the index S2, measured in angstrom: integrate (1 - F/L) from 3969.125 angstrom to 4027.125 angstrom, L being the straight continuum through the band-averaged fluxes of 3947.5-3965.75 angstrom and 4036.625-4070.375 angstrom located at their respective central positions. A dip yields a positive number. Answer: 1.3 angstrom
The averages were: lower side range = 19.3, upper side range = 17.9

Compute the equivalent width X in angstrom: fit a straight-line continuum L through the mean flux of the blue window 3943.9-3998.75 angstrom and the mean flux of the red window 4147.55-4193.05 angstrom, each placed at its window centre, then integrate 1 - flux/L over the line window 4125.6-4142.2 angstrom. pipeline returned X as -0.40 angstrom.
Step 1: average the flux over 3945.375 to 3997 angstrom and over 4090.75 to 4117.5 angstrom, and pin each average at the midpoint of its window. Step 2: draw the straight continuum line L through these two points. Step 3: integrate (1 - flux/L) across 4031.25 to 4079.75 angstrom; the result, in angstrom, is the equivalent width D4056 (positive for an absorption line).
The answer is 0.5 angstrom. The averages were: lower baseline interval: 18.6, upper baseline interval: 18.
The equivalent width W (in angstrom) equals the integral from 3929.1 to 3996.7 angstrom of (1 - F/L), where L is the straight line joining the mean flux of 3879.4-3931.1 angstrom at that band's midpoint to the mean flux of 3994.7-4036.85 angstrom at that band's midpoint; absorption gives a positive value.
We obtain 0.7 angstrom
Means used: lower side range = 19.4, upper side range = 18.3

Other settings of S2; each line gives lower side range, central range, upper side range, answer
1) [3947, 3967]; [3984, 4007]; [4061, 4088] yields 0.5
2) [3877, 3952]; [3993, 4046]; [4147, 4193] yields 0.4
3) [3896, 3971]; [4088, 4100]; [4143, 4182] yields -0.5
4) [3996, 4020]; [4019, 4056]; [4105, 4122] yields 1.1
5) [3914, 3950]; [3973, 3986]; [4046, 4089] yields 0.7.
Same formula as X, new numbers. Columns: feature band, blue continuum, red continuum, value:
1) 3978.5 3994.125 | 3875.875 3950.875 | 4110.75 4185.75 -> 0.3 angstrom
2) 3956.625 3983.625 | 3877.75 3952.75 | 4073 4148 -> 1.3 angstrom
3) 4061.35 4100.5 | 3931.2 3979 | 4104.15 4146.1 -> -1.1 angstrom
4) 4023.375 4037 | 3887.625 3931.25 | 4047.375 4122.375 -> 0.4 angstrom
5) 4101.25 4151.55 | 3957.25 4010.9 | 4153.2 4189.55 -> -1.3 angstrom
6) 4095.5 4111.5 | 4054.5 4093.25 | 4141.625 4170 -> 0.1 angstrom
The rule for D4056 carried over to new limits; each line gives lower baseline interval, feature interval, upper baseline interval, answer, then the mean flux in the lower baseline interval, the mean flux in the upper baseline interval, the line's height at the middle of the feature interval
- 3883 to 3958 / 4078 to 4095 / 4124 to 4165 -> -0.6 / 19.3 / 17.3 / 17.8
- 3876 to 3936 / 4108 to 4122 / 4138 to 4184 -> -0.5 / 19.4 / 16.9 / 17.3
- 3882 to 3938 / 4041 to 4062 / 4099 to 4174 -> 0.5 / 19.3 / 17.4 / 18.1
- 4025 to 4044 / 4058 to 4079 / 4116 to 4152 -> -1.0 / 17.8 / 17.4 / 17.6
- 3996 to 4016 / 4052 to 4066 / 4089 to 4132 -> 0.0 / 18.5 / 17.9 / 18.2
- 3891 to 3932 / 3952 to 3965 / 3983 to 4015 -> -0.1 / 19.5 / 18.5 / 18.9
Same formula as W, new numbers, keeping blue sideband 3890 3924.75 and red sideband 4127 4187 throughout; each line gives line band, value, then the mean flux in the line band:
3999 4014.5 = 0.1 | 18.4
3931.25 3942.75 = 0.2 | 18.9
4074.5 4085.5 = -0.3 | 18.3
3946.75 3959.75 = -0.4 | 19.6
